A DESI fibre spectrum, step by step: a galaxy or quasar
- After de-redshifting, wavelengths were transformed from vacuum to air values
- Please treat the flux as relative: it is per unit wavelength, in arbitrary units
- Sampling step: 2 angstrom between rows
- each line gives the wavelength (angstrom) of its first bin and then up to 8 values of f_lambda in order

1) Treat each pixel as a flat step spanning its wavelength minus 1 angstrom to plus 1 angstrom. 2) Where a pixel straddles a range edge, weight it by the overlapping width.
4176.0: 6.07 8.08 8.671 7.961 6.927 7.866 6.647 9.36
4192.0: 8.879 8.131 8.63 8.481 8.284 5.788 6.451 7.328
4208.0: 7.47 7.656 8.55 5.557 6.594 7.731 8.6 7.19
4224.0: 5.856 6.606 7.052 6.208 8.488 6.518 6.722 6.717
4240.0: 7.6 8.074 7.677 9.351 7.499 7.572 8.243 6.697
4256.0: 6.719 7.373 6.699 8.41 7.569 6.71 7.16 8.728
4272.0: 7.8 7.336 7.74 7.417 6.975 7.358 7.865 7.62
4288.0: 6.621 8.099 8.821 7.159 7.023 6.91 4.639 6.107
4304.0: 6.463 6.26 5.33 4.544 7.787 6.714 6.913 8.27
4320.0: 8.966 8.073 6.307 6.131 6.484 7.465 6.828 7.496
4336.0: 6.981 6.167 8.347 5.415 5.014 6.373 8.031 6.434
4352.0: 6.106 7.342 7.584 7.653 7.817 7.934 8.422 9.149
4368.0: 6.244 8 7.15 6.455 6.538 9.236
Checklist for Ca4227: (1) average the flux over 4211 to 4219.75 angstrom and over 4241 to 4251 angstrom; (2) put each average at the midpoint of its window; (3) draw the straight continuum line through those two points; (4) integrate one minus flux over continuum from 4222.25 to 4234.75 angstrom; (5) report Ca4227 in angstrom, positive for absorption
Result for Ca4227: 1.3 angstrom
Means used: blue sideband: 7.24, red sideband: 8.03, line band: 6.82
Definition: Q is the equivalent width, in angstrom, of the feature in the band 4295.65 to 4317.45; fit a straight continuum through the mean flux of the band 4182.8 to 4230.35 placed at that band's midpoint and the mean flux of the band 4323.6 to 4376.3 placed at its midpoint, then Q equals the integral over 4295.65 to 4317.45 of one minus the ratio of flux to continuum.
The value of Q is 2.7 angstrom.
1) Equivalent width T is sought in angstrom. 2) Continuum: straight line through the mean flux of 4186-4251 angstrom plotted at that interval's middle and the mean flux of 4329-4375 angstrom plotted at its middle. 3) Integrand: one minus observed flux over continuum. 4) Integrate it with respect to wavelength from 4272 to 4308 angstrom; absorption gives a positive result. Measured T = 1.2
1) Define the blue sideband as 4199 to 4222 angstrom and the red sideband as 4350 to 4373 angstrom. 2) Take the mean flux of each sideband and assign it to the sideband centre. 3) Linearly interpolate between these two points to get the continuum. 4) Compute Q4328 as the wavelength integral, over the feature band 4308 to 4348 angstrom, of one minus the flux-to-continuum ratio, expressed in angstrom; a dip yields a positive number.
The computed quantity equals 3.35 angstrom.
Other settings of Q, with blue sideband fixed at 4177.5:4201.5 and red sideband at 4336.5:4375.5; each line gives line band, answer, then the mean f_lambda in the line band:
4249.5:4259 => 0.52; 7.31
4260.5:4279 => 0.03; 7.63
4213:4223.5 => 1.15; 7.07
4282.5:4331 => 3.11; 6.94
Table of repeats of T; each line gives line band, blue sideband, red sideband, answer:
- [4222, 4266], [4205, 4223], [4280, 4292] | 1.1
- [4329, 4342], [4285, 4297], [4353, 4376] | 0.8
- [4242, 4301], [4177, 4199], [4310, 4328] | 0.7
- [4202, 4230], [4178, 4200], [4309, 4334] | 3.1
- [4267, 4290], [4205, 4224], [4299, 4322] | -2.3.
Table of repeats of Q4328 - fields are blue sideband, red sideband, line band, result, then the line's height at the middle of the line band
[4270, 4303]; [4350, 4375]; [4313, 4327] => 0.01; 7.34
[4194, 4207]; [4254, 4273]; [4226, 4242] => 0.85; 7.48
